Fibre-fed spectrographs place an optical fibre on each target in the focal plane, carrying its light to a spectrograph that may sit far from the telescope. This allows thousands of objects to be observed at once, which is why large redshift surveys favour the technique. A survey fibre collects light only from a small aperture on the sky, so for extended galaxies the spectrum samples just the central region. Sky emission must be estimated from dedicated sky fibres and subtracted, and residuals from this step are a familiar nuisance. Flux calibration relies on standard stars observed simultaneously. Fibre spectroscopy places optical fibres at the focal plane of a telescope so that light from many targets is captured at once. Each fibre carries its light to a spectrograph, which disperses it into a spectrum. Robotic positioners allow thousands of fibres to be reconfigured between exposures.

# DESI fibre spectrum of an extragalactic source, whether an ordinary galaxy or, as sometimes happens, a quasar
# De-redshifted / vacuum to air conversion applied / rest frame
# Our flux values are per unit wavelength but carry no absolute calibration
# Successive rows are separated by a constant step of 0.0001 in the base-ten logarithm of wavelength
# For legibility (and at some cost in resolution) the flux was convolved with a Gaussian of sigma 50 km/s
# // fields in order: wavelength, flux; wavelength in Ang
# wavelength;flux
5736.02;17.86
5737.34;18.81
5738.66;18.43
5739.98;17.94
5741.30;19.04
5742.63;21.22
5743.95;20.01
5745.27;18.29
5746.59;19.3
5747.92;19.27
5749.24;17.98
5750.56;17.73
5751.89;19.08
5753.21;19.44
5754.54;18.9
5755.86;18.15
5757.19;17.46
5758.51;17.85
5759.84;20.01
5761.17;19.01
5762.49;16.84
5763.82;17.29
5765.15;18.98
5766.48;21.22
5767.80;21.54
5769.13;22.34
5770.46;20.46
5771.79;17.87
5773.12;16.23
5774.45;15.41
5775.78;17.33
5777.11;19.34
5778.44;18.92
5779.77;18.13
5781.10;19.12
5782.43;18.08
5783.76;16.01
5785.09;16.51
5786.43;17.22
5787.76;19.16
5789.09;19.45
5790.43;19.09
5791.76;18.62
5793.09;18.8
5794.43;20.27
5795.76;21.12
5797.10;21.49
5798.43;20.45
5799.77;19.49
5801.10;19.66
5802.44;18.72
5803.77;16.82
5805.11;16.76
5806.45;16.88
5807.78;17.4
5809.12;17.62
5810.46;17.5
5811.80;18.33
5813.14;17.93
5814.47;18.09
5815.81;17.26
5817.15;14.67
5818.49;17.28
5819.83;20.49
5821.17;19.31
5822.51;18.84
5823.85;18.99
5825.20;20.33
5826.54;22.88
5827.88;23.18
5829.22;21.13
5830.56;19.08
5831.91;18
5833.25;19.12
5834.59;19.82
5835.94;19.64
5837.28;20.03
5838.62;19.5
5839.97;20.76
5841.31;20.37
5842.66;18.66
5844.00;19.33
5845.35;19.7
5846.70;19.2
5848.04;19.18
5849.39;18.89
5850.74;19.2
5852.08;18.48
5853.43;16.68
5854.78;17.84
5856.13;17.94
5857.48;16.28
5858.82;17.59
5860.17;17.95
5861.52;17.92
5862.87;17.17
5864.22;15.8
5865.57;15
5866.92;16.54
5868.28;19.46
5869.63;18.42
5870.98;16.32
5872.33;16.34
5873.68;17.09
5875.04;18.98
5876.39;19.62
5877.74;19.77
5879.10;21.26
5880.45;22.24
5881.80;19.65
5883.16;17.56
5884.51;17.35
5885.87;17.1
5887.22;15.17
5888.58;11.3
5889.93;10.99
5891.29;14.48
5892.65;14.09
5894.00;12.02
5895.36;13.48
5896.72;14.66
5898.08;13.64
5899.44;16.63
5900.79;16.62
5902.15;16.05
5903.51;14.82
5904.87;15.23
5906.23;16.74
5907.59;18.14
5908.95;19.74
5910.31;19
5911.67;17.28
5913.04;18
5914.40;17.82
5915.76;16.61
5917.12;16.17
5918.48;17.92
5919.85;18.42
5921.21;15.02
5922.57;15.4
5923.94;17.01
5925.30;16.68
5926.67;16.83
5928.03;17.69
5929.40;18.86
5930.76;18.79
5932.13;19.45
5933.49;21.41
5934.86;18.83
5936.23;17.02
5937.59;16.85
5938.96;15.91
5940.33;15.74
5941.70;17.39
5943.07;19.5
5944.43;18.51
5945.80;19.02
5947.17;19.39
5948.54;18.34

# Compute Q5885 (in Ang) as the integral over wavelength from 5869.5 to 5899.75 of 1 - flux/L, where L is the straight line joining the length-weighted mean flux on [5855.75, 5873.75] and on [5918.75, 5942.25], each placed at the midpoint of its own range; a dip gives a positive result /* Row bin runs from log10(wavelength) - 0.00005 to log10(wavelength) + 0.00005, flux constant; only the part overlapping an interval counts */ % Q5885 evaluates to 1.5 Ang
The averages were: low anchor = 17.1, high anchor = 17.5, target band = 16.4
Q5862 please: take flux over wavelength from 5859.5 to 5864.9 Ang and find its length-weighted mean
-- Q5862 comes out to 17.2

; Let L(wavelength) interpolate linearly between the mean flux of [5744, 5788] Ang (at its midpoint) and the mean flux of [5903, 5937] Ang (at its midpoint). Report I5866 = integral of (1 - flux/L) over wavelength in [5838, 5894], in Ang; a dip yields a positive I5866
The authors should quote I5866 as 0.8 Ang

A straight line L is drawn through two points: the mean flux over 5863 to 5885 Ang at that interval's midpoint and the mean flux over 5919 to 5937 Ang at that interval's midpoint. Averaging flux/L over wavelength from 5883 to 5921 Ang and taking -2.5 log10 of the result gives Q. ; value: 0.13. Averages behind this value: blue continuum 18.2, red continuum 17.8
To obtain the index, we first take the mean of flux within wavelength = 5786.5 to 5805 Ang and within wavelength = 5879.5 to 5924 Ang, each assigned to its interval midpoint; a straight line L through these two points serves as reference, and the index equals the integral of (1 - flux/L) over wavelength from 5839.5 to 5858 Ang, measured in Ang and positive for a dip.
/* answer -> -1.0 Ang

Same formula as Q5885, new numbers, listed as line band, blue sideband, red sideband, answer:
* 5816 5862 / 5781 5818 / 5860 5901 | -4.2 Ang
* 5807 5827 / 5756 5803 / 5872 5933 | -0.2 Ang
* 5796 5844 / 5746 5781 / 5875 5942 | -2.8 Ang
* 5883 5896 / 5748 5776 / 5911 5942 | 2.6 Ang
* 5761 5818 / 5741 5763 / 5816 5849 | 2.1 Ang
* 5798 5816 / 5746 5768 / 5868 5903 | -0.2 Ang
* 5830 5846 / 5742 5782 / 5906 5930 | -1.2 Ang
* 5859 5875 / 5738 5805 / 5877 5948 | 0.4 Ang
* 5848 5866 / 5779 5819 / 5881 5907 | -1.3 Ang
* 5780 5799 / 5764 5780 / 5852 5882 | -0.2 Ang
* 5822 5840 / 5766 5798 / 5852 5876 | -2.1 Ang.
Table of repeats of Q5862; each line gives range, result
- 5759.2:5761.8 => 19.5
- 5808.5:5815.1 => 17.9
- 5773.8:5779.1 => 17.8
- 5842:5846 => 19.2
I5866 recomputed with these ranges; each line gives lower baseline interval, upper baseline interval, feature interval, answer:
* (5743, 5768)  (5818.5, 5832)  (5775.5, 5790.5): 0.9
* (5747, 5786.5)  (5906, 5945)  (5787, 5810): -0.7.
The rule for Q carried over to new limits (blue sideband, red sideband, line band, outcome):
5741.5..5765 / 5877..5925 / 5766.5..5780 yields -0.03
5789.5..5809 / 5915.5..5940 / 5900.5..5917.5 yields 0.04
